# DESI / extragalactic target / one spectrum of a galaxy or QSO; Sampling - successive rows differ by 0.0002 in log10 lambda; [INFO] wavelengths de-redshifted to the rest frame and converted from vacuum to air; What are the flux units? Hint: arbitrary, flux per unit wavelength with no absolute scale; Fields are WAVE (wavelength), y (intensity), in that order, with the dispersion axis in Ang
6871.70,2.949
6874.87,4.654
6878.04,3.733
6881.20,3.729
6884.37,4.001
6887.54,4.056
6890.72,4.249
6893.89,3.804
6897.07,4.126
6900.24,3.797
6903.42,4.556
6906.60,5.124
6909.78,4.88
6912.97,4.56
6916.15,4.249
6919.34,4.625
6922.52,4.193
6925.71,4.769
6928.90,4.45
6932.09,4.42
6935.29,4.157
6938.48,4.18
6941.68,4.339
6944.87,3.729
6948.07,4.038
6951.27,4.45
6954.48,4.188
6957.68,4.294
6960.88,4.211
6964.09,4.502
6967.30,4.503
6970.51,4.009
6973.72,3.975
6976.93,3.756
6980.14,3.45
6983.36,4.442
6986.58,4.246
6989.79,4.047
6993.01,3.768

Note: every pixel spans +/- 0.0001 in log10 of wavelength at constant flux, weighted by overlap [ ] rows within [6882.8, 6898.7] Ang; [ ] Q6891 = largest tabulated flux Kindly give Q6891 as 4.249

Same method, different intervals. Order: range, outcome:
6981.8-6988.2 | 4.442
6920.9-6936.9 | 4.769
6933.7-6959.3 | 4.45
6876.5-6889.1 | 4.056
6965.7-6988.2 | 4.503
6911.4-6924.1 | 4.625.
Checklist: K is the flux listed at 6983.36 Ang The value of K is 4.442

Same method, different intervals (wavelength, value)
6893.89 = 3.804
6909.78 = 4.88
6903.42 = 4.556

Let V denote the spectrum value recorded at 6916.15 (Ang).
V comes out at 4.249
